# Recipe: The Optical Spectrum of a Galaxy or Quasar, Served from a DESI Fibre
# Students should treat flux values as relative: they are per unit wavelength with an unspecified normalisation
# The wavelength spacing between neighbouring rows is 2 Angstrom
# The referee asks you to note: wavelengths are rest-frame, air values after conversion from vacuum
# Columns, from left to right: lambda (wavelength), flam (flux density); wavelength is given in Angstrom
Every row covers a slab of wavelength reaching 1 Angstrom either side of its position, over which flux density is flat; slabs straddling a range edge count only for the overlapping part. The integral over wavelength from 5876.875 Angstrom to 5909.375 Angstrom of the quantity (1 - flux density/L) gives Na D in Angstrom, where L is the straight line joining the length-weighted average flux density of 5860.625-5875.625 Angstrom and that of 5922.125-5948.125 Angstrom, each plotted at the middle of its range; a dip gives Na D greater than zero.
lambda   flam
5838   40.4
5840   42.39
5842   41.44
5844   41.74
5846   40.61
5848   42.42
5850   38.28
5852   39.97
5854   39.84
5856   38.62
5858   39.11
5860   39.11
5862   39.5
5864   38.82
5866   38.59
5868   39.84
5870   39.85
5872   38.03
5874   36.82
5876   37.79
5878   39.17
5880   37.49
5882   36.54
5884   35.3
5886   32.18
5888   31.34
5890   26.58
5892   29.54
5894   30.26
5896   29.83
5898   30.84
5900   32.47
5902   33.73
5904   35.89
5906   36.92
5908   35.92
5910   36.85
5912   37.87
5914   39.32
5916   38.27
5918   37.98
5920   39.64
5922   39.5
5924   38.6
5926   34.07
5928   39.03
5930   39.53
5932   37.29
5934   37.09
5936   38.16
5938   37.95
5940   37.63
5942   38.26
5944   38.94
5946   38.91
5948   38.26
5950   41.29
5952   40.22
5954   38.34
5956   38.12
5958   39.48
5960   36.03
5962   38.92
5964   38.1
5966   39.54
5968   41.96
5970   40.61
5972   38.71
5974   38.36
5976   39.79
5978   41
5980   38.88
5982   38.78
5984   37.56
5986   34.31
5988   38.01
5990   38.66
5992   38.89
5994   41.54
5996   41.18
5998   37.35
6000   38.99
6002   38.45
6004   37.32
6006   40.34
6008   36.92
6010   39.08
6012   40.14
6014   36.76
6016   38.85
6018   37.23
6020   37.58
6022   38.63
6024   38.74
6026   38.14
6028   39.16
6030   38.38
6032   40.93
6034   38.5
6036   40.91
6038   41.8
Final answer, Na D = 4.3 Angstrom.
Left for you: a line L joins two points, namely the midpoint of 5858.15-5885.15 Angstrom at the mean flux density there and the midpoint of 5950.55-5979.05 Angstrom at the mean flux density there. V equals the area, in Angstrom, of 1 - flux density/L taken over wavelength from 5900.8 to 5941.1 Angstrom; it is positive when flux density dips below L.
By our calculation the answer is 1.3 Angstrom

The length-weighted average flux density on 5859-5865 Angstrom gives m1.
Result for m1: 39.1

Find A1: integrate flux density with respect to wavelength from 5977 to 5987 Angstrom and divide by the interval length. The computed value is 38.1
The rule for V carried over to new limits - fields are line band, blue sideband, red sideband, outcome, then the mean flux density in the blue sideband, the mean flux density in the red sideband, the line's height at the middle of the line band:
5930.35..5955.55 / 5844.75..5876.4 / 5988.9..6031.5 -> 0.3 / 39.2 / 38.7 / 38.9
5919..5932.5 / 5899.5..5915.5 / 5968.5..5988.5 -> -0.5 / 36.3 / 38.7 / 36.9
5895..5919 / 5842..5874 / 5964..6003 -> 2.4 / 39.6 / 39.1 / 39.4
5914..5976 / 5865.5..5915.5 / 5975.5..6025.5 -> -3.0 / 35.2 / 38.6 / 36.9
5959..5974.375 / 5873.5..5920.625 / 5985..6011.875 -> -0.7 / 34.9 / 38.6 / 37.4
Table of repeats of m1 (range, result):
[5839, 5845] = 41.9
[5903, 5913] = 36.7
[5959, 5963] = 37.5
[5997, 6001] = 38.2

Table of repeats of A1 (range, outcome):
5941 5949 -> 38.6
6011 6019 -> 38.2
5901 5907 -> 35.5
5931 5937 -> 37.5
